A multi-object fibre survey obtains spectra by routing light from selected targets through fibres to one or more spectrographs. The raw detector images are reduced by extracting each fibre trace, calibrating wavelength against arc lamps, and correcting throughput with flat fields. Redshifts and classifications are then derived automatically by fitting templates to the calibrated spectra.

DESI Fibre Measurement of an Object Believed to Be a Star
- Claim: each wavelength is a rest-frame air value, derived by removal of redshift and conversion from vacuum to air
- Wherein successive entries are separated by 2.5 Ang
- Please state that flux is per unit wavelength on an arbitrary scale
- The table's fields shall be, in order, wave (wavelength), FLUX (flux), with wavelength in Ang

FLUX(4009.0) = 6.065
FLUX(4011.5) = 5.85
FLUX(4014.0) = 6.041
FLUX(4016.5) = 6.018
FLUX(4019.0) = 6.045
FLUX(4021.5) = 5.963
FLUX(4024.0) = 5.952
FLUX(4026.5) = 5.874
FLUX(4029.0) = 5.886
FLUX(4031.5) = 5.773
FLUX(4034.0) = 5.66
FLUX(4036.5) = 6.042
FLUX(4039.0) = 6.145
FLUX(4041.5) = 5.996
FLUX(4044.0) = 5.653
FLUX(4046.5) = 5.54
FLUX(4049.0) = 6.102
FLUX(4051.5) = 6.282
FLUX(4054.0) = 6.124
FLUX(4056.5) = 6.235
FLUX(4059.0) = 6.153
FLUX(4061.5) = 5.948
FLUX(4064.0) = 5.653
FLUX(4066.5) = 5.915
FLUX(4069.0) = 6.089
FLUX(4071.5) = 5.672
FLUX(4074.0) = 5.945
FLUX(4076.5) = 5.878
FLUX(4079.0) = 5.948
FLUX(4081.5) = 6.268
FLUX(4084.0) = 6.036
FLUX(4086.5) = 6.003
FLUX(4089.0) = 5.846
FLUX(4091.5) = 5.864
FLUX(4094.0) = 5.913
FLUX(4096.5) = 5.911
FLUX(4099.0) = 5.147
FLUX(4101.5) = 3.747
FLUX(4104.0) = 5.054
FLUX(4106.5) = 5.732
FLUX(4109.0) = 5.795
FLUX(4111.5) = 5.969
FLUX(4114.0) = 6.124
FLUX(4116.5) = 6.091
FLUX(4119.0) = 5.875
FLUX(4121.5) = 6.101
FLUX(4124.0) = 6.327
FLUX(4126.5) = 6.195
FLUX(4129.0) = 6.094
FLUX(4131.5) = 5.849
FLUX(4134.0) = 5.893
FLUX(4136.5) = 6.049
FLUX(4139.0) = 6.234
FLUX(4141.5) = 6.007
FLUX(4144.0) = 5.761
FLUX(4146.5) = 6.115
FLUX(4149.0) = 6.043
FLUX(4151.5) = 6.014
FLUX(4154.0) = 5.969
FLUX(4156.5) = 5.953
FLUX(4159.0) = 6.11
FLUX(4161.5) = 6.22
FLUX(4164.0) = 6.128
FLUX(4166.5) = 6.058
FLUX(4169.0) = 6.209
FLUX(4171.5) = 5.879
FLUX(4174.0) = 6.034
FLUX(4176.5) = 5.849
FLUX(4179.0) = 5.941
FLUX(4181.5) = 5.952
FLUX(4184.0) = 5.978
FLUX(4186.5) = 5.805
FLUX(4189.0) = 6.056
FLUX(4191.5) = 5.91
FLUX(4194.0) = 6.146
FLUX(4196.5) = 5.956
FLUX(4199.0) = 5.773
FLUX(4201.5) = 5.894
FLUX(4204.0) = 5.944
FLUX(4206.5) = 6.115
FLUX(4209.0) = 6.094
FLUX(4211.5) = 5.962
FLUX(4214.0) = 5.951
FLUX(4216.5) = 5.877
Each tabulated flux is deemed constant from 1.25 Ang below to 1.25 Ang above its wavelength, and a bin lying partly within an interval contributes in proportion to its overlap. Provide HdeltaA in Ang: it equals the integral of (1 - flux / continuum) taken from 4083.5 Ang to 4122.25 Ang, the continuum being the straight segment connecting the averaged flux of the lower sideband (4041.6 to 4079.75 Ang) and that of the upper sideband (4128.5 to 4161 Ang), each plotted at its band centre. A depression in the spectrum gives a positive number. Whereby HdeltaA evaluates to 1.9 Ang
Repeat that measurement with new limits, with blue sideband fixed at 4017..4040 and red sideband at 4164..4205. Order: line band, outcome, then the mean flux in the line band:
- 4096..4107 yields 1.7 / 5.02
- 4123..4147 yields -0.4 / 6.05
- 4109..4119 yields -0.1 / 6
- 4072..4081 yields 0.0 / 5.93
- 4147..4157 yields -0.1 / 6.01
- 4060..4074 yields 0.2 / 5.87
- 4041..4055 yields 0.0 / 5.94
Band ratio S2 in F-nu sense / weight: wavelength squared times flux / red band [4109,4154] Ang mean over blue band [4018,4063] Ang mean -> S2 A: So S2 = 1.06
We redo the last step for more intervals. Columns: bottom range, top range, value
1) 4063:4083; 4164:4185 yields 1.06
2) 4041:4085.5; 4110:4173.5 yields 1.05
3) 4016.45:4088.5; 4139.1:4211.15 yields 1.07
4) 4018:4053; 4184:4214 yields 1.09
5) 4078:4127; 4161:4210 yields 1.08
